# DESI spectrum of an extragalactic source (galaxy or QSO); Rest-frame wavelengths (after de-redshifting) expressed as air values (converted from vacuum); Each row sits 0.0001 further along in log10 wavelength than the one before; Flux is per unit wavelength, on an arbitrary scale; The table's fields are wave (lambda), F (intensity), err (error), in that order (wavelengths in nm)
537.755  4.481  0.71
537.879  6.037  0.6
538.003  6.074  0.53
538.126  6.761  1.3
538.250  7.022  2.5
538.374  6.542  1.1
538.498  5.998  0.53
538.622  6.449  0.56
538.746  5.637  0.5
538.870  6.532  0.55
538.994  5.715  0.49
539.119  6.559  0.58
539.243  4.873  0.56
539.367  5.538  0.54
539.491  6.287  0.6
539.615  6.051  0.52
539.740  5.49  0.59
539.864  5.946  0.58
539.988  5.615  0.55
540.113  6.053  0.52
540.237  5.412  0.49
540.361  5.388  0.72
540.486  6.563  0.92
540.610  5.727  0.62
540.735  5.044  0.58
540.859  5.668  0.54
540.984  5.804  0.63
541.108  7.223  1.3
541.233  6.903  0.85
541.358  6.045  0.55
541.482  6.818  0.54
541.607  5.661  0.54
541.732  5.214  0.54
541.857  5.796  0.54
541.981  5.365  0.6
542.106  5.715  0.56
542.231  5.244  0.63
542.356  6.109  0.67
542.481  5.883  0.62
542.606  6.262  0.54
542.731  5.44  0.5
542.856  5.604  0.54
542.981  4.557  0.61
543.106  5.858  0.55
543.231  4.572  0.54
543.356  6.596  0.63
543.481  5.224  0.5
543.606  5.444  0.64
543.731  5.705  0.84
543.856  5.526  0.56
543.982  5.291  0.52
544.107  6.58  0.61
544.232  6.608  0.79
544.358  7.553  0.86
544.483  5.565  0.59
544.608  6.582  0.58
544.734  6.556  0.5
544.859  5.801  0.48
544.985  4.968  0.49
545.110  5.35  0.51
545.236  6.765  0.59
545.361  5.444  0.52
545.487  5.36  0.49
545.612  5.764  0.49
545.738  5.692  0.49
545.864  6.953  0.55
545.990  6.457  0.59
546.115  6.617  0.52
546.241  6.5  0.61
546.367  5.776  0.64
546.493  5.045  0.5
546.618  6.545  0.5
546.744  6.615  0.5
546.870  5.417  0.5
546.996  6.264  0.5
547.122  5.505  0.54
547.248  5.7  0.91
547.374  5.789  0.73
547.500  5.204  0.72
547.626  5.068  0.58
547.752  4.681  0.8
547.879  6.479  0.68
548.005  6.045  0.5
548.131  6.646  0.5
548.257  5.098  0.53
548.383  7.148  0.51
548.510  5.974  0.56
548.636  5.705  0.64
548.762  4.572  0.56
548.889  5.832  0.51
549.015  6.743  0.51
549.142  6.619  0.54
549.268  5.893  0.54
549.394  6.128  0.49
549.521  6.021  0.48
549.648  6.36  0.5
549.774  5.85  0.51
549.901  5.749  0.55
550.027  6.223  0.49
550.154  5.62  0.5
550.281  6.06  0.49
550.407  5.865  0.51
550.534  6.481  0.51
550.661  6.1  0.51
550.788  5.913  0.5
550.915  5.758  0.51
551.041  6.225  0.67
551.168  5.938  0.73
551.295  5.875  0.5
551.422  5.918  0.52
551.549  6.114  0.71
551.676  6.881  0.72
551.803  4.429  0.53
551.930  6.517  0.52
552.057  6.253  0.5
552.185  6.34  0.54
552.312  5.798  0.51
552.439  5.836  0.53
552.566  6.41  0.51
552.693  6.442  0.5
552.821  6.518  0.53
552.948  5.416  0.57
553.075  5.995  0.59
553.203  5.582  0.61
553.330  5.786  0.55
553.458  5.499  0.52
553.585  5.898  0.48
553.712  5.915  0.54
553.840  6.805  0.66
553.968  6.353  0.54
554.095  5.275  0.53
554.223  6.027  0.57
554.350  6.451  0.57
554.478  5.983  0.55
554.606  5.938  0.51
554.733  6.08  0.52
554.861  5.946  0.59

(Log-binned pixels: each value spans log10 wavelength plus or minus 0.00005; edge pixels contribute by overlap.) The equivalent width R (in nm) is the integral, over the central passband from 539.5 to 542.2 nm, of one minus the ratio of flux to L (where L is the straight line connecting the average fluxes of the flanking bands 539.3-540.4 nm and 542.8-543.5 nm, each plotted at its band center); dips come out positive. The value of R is -0.11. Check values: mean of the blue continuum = 5.76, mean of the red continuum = 5.41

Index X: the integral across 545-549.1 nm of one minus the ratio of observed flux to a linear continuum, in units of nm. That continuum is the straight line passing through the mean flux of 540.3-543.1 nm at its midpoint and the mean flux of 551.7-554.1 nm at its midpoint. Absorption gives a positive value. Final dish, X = 0.00 nm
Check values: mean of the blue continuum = 5.82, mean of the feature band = 5.89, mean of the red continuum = 5.98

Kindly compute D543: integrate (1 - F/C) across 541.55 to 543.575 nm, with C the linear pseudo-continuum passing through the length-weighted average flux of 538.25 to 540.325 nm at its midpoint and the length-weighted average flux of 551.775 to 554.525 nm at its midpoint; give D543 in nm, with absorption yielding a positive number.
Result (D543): 0.13 nm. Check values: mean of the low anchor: 5.94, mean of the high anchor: 6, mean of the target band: 5.57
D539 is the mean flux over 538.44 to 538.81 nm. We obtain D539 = 6.03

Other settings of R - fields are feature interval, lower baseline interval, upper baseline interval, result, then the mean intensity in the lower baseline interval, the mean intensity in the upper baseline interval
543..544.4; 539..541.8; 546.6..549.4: 0.01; 5.9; 5.88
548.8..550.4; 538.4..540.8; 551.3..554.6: -0.02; 5.85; 6.01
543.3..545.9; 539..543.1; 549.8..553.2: -0.03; 5.81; 6.02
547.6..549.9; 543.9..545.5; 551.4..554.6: 0.03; 6.05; 6.02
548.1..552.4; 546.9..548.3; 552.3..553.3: -0.12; 5.68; 6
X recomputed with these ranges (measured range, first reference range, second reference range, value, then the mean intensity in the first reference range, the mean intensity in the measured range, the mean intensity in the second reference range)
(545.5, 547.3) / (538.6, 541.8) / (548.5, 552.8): -0.019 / 5.92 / 6.04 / 6.02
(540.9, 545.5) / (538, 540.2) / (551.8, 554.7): 0.133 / 6.06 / 5.87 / 6.01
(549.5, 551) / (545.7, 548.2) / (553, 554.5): -0.012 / 5.95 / 6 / 5.96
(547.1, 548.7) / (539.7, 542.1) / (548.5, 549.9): 0.046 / 5.88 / 5.78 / 5.96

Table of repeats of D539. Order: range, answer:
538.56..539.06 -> 6.08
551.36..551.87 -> 5.84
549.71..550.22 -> 5.86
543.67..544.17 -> 5.78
